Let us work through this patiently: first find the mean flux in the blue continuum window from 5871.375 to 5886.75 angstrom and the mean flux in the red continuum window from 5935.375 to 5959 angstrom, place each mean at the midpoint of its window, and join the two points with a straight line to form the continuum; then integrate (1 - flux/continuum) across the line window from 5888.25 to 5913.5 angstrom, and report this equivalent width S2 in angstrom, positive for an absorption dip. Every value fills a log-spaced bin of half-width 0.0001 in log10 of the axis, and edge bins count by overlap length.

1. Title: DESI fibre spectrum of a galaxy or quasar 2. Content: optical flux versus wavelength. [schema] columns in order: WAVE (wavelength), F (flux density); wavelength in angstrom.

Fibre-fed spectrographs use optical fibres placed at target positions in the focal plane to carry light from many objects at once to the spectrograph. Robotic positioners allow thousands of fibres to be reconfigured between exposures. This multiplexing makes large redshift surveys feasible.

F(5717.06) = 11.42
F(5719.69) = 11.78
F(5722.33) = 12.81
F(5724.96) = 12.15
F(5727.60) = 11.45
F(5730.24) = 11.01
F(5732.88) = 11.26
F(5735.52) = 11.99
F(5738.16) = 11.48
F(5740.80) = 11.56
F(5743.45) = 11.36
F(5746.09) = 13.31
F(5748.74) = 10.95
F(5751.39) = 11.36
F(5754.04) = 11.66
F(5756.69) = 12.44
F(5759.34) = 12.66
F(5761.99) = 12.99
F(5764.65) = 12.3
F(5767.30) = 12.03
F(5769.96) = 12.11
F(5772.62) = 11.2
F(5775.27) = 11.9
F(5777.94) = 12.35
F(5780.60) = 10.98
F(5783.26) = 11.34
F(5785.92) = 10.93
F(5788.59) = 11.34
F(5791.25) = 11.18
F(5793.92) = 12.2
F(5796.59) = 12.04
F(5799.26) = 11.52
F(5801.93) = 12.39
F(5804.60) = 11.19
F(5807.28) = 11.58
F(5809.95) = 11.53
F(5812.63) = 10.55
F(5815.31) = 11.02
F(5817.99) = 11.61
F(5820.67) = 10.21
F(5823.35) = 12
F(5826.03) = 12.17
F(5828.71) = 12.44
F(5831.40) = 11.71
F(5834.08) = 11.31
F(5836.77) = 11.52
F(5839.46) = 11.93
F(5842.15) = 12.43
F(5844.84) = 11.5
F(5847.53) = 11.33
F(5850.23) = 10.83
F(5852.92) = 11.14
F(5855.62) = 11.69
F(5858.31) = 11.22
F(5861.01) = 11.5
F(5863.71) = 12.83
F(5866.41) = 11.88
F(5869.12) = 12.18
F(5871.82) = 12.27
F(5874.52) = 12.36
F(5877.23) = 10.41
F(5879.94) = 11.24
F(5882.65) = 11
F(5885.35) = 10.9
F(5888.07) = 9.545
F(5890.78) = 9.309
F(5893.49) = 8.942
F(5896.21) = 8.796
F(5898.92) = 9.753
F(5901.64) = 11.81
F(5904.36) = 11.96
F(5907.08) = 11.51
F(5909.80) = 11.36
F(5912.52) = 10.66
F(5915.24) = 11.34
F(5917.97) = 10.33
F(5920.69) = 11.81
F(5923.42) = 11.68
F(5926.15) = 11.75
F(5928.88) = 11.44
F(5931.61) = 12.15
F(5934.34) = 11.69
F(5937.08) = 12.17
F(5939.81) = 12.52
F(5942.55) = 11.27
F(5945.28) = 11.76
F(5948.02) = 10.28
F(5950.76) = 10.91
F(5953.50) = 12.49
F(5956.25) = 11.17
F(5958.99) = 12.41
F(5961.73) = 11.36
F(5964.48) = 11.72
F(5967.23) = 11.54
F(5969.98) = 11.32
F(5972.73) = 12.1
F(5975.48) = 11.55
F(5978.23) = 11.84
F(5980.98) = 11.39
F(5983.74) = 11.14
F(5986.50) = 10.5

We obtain 2.21 angstrom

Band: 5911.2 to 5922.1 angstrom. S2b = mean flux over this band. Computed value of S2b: 11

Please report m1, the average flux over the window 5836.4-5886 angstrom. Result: 11.6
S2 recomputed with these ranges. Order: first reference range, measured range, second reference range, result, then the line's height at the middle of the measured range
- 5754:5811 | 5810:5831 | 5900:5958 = 0.5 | 11.7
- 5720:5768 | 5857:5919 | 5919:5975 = 3.9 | 11.7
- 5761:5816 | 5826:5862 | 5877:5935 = -1.0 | 11.3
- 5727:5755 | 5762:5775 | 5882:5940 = -0.6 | 11.5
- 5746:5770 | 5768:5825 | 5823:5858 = 2.0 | 11.9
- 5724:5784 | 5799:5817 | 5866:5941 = 0.3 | 11.6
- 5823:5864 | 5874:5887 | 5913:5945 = 0.7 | 11.7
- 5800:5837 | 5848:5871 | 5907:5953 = -0.3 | 11.5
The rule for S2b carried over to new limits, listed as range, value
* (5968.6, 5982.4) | 11.6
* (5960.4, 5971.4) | 11.5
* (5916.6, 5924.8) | 11.3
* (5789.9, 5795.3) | 11.7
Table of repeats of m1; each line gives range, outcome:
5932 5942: 12.1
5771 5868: 11.6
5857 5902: 10.9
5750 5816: 11.7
